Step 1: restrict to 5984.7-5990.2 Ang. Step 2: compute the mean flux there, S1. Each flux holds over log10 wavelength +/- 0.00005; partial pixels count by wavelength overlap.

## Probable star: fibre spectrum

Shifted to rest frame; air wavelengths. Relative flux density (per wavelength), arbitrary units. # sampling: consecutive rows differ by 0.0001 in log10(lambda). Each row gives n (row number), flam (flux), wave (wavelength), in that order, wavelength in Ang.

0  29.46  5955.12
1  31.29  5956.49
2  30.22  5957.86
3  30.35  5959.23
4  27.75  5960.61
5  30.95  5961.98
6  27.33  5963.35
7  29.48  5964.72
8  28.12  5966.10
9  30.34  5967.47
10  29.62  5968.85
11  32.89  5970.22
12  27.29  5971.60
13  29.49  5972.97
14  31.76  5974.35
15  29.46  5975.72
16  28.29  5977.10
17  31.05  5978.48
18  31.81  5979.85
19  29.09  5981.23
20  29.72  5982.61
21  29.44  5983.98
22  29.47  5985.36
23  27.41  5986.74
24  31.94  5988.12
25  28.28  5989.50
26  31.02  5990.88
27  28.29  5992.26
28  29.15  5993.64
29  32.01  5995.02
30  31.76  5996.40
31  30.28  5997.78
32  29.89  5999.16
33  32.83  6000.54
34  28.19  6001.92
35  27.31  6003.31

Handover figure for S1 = 29.3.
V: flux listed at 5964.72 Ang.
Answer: 29.48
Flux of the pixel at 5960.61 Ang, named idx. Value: 27.75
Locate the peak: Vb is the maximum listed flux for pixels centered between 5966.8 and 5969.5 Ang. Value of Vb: 30.34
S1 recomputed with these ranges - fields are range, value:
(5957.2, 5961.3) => 29.4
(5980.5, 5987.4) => 29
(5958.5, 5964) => 29.1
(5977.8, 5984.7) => 30.2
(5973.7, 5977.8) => 29.8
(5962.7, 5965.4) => 28.5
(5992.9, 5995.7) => 30.5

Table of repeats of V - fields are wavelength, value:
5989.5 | 28.28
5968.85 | 29.62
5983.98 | 29.44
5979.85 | 31.81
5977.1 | 28.29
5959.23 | 30.35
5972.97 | 29.49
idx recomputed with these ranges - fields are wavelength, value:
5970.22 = 32.89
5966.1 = 28.12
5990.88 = 31.02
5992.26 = 28.29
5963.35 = 27.33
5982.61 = 29.72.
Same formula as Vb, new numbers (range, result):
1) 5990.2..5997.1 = 32.01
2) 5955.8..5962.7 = 31.29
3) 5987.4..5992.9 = 31.94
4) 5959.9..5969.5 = 30.95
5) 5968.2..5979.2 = 32.89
